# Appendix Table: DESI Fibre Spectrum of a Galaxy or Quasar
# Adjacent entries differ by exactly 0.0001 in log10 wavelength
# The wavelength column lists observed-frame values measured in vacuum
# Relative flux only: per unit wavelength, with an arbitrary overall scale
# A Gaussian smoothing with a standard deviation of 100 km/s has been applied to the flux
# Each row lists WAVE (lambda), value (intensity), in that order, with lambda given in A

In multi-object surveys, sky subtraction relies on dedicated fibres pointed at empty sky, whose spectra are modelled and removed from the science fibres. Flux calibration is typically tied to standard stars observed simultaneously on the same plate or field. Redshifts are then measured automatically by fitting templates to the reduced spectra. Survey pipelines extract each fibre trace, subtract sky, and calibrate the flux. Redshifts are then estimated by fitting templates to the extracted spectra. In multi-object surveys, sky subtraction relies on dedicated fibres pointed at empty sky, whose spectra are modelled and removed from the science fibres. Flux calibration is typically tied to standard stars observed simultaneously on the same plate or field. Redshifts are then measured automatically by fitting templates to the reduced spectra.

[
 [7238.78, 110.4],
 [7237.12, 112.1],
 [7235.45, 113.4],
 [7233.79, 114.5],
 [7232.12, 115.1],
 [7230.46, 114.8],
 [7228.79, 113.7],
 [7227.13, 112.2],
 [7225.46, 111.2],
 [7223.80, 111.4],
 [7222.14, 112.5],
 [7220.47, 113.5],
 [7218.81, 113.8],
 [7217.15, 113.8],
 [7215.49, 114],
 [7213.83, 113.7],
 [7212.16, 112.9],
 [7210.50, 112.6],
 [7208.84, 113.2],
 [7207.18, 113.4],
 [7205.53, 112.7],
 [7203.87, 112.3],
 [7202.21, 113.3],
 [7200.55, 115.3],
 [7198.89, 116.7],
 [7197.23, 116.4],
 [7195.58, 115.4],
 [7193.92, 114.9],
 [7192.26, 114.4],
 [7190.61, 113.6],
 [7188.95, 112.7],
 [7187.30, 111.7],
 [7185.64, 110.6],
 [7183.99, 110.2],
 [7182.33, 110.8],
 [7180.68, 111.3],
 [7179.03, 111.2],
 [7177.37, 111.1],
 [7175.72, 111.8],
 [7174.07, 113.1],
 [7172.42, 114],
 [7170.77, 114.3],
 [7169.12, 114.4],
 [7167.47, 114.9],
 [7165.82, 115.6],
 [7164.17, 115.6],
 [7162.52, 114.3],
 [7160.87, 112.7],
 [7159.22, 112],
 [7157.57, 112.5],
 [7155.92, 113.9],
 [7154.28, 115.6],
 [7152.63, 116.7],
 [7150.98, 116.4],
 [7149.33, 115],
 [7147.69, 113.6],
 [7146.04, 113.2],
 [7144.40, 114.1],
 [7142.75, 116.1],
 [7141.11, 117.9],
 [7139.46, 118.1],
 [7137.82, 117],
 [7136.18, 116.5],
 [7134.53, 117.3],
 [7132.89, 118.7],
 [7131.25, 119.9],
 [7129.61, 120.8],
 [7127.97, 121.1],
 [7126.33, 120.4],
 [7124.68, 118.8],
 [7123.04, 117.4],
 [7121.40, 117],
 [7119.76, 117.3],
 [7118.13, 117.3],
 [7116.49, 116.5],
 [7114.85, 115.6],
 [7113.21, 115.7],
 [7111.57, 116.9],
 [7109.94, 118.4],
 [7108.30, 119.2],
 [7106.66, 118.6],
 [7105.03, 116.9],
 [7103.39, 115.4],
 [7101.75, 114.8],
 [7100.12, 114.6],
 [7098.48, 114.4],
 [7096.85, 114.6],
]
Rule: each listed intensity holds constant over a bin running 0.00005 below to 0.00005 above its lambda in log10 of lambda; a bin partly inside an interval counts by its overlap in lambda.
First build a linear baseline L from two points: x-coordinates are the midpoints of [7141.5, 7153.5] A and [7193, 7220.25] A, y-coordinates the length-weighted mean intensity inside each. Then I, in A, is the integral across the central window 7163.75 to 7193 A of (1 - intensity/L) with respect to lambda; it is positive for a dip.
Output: 0.4 A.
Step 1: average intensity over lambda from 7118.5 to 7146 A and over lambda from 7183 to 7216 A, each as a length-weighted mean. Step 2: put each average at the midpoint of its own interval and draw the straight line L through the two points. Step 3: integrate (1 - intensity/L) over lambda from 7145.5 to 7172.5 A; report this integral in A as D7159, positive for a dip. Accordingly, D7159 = 0.4 A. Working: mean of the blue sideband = 118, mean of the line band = 114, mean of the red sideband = 113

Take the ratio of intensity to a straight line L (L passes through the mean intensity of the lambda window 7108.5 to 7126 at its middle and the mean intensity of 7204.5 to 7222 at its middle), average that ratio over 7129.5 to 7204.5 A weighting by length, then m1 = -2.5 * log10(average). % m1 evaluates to 0.01 mag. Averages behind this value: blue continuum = 117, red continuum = 113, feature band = 114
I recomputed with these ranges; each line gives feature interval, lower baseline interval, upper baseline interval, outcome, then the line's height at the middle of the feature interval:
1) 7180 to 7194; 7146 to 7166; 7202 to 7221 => 0.2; 114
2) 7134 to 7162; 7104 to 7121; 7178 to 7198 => 0.0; 115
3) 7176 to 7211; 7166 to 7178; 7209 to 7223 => 0.1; 113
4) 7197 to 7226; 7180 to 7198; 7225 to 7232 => -0.1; 113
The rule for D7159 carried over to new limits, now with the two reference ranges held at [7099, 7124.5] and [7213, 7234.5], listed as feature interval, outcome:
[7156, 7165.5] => 0.1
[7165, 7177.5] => 0.1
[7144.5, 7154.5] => 0.1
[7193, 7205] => -0.1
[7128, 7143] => -0.3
